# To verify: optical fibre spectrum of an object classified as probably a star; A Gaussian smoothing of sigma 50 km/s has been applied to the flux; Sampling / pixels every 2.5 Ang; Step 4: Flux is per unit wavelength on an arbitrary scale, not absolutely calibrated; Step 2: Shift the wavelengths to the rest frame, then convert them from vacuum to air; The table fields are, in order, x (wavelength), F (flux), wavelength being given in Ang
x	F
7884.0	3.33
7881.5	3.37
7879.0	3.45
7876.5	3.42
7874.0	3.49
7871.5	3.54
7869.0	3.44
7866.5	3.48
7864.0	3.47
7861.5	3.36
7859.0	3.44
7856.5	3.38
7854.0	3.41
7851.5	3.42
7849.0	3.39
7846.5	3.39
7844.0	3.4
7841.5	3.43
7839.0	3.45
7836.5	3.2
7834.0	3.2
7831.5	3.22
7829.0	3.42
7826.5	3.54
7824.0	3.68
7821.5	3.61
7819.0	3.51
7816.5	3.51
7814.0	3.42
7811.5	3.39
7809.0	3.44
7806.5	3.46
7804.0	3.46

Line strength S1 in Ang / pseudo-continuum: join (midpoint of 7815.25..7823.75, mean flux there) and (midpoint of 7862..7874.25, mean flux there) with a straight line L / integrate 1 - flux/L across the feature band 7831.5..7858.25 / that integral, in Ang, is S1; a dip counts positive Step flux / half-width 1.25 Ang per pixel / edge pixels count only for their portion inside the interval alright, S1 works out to 1.2 Ang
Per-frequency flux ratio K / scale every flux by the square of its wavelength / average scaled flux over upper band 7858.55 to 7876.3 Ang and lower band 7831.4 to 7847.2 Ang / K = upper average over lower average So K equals 1.0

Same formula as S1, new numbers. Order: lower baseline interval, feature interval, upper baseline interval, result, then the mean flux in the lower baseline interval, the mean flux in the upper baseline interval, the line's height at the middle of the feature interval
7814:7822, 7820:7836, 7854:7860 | 0.3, 3.52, 3.41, 3.49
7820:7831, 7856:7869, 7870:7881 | 0.2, 3.54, 3.47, 3.49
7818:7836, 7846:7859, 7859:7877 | 0.2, 3.44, 3.46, 3.45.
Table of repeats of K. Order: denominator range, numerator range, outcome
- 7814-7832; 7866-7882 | 1.00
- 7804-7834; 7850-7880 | 1.01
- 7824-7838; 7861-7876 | 1.04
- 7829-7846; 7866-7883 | 1.05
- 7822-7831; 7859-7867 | 0.98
